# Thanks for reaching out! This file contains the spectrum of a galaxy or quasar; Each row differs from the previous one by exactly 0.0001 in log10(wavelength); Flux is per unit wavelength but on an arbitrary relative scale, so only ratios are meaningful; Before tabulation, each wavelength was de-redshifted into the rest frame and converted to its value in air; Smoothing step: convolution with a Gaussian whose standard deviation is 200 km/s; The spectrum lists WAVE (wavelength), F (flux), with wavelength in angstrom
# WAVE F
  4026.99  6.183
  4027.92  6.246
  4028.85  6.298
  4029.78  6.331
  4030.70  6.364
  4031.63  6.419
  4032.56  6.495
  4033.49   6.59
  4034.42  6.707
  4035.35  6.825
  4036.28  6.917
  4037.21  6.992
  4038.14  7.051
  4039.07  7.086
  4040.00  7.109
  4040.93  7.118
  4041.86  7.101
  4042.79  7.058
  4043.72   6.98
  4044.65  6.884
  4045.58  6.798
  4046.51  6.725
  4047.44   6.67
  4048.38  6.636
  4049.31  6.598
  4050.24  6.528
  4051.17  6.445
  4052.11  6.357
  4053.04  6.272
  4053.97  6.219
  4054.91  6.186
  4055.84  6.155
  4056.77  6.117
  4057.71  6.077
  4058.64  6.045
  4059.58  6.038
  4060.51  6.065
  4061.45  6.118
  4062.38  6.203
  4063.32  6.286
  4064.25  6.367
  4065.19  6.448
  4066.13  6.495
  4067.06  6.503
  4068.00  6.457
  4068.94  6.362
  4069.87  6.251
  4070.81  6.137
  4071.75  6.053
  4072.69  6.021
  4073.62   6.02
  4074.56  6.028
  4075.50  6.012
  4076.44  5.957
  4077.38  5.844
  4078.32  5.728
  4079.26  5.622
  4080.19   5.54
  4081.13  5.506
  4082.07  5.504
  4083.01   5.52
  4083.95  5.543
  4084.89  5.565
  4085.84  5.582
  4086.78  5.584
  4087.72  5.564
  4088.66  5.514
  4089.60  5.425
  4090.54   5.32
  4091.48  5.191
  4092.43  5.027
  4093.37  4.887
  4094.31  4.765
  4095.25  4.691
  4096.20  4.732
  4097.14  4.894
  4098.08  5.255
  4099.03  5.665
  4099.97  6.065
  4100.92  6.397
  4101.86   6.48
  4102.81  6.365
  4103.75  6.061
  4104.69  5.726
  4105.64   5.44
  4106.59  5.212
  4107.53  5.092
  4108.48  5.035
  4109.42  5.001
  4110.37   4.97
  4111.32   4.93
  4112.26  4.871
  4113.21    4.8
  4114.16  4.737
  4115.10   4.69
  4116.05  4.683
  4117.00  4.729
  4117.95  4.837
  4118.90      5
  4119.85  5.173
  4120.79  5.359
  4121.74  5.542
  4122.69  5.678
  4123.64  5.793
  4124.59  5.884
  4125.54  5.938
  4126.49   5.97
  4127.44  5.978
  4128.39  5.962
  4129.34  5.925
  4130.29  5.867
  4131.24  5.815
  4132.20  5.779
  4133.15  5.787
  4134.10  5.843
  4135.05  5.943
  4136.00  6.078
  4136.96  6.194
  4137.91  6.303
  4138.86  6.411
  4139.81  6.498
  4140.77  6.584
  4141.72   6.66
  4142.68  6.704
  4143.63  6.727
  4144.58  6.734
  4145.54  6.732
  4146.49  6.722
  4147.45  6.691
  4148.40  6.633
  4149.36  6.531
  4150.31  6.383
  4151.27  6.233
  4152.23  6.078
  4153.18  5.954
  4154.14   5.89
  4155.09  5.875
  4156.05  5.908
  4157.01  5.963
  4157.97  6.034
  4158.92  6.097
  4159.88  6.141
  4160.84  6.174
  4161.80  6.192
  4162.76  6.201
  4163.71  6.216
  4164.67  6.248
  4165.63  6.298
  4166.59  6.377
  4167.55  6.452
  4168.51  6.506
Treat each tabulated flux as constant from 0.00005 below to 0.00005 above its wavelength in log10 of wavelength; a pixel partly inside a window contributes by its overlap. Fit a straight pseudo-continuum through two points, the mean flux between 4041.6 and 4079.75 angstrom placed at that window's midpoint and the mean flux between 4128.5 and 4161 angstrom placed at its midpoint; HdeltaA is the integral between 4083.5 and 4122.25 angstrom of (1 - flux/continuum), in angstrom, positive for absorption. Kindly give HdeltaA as 6.1 angstrom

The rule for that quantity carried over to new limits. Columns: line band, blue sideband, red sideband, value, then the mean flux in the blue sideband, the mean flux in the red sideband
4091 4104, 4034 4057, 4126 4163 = 2.0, 6.71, 6.21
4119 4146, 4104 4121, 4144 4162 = -2.0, 5.03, 6.26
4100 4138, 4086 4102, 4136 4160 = 1.8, 5.36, 6.34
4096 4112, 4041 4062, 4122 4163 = 2.0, 6.47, 6.17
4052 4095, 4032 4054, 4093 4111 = 1.4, 6.77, 5.41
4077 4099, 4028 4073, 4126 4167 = 3.6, 6.5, 6.22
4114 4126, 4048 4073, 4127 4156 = 1.9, 6.28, 6.25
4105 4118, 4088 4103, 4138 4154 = 1.8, 5.4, 6.5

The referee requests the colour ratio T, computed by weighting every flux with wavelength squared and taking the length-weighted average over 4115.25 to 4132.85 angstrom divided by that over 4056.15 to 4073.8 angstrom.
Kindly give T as 0.92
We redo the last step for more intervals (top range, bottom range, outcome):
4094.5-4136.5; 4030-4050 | 0.83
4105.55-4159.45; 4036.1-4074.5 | 0.93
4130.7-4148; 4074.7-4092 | 1.17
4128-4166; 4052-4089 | 1.08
